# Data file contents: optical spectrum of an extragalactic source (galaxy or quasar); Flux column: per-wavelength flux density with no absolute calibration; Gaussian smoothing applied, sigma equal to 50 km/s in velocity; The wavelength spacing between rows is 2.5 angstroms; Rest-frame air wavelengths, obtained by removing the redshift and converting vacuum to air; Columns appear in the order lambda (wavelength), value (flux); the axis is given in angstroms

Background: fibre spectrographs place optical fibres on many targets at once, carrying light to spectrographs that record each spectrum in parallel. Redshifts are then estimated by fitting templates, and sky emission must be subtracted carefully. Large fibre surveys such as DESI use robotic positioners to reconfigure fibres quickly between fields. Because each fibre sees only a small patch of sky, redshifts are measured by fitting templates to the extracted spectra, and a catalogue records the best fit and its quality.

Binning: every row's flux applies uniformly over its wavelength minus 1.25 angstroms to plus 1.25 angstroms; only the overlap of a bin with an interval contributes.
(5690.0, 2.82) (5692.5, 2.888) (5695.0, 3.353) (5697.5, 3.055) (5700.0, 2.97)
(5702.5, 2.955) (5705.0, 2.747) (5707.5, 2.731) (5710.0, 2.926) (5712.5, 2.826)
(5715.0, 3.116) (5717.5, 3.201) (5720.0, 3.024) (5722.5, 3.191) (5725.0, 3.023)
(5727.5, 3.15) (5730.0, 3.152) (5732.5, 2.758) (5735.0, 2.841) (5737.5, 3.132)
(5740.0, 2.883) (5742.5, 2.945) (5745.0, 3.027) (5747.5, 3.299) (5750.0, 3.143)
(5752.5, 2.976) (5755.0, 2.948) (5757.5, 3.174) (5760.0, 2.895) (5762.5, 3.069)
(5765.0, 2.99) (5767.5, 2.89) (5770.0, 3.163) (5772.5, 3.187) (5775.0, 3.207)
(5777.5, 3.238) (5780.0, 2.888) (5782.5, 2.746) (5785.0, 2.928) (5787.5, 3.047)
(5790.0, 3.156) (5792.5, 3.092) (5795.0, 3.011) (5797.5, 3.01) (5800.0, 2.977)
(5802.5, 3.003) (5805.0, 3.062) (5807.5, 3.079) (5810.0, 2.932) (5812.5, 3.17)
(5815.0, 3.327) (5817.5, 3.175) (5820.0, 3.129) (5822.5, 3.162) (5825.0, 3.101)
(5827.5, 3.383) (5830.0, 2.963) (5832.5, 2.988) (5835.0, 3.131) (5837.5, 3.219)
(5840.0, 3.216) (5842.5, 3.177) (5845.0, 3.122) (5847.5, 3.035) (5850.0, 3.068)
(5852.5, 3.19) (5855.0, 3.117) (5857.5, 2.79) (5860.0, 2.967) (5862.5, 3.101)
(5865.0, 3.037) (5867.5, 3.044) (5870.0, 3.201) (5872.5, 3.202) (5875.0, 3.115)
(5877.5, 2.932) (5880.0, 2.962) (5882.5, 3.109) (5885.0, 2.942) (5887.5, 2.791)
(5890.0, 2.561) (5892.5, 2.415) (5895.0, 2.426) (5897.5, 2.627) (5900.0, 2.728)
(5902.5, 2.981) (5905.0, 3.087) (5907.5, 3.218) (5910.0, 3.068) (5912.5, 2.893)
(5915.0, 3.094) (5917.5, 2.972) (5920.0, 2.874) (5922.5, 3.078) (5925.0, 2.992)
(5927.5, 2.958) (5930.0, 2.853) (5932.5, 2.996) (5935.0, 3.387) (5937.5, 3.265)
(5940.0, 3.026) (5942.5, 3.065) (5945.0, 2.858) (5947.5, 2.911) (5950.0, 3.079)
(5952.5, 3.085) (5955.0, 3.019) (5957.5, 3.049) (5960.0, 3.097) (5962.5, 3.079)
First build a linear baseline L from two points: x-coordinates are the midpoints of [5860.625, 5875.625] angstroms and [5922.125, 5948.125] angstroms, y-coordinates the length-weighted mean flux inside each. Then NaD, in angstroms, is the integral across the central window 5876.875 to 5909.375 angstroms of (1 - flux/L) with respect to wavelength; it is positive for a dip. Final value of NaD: 2.6 angstroms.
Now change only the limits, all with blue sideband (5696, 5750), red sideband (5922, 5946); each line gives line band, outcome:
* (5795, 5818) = -0.4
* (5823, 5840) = -0.6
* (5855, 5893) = 0.9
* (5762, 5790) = -0.2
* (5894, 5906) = 1.1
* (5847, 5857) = -0.2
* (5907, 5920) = 0.1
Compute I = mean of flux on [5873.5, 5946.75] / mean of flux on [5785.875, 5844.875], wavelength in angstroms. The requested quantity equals 0.95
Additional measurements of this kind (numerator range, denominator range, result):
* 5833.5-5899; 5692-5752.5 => 0.99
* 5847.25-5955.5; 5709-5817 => 0.98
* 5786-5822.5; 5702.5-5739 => 1.03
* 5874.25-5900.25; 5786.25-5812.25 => 0.91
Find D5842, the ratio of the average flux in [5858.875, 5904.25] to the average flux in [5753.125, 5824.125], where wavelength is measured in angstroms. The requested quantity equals 0.95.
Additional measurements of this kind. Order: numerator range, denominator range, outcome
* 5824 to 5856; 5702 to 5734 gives 1.05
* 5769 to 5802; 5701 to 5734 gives 1.02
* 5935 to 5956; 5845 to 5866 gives 1.01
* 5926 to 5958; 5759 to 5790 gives 1.00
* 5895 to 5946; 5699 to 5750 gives 1.00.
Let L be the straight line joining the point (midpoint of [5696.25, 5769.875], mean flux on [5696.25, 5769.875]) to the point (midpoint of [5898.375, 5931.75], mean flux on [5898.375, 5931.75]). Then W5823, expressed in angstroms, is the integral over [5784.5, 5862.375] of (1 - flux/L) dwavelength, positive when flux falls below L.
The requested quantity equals -2.5 angstroms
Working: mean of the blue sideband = 3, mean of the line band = 3.09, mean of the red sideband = 2.98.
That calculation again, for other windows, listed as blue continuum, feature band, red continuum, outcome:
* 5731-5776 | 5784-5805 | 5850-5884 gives 0.1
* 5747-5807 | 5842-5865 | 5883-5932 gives -0.9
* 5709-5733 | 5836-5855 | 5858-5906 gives -1.3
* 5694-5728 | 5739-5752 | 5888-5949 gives -0.3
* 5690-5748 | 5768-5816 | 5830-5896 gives -1.0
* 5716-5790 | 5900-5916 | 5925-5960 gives 0.1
